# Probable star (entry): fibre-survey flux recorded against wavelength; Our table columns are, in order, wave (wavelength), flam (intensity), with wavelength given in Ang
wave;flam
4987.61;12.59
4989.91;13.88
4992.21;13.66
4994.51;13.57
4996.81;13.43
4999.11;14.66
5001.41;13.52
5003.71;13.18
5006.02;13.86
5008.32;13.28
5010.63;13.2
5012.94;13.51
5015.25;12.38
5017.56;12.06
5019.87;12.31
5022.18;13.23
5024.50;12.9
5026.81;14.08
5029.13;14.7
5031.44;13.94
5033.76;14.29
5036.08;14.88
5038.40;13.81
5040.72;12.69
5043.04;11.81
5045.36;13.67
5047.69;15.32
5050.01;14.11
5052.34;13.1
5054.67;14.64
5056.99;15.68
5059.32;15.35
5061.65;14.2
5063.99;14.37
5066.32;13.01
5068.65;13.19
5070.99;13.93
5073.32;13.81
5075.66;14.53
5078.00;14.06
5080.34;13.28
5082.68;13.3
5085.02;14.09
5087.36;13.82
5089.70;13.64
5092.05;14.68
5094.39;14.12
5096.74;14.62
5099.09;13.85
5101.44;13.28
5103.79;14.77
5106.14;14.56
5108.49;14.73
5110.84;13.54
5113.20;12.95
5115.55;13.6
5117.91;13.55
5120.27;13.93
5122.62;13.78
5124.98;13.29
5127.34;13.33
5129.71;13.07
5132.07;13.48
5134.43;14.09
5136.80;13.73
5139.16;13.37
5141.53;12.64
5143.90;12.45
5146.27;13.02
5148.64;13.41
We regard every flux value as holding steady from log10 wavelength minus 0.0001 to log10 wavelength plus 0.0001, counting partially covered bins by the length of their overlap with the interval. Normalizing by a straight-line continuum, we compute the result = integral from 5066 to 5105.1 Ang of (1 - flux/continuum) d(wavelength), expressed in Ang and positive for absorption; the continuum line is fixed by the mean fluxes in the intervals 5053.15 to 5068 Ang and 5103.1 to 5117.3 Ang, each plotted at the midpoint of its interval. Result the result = 0.9 Ang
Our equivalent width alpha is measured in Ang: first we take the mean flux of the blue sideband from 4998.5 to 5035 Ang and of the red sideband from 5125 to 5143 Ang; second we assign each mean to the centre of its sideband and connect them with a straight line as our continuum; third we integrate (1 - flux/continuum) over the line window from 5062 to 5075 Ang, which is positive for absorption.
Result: -0.3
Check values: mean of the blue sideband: 13.4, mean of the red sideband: 13.4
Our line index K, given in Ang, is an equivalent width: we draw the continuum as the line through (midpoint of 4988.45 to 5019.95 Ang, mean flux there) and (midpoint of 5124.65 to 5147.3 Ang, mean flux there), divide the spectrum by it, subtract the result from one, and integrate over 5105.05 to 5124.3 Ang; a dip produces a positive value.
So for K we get -0.8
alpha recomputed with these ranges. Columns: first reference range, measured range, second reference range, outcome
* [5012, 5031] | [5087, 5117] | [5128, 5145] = -1.8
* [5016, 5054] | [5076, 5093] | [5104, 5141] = -0.3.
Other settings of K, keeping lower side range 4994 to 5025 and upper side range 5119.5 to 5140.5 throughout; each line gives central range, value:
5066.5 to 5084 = -0.38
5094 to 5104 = -0.44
